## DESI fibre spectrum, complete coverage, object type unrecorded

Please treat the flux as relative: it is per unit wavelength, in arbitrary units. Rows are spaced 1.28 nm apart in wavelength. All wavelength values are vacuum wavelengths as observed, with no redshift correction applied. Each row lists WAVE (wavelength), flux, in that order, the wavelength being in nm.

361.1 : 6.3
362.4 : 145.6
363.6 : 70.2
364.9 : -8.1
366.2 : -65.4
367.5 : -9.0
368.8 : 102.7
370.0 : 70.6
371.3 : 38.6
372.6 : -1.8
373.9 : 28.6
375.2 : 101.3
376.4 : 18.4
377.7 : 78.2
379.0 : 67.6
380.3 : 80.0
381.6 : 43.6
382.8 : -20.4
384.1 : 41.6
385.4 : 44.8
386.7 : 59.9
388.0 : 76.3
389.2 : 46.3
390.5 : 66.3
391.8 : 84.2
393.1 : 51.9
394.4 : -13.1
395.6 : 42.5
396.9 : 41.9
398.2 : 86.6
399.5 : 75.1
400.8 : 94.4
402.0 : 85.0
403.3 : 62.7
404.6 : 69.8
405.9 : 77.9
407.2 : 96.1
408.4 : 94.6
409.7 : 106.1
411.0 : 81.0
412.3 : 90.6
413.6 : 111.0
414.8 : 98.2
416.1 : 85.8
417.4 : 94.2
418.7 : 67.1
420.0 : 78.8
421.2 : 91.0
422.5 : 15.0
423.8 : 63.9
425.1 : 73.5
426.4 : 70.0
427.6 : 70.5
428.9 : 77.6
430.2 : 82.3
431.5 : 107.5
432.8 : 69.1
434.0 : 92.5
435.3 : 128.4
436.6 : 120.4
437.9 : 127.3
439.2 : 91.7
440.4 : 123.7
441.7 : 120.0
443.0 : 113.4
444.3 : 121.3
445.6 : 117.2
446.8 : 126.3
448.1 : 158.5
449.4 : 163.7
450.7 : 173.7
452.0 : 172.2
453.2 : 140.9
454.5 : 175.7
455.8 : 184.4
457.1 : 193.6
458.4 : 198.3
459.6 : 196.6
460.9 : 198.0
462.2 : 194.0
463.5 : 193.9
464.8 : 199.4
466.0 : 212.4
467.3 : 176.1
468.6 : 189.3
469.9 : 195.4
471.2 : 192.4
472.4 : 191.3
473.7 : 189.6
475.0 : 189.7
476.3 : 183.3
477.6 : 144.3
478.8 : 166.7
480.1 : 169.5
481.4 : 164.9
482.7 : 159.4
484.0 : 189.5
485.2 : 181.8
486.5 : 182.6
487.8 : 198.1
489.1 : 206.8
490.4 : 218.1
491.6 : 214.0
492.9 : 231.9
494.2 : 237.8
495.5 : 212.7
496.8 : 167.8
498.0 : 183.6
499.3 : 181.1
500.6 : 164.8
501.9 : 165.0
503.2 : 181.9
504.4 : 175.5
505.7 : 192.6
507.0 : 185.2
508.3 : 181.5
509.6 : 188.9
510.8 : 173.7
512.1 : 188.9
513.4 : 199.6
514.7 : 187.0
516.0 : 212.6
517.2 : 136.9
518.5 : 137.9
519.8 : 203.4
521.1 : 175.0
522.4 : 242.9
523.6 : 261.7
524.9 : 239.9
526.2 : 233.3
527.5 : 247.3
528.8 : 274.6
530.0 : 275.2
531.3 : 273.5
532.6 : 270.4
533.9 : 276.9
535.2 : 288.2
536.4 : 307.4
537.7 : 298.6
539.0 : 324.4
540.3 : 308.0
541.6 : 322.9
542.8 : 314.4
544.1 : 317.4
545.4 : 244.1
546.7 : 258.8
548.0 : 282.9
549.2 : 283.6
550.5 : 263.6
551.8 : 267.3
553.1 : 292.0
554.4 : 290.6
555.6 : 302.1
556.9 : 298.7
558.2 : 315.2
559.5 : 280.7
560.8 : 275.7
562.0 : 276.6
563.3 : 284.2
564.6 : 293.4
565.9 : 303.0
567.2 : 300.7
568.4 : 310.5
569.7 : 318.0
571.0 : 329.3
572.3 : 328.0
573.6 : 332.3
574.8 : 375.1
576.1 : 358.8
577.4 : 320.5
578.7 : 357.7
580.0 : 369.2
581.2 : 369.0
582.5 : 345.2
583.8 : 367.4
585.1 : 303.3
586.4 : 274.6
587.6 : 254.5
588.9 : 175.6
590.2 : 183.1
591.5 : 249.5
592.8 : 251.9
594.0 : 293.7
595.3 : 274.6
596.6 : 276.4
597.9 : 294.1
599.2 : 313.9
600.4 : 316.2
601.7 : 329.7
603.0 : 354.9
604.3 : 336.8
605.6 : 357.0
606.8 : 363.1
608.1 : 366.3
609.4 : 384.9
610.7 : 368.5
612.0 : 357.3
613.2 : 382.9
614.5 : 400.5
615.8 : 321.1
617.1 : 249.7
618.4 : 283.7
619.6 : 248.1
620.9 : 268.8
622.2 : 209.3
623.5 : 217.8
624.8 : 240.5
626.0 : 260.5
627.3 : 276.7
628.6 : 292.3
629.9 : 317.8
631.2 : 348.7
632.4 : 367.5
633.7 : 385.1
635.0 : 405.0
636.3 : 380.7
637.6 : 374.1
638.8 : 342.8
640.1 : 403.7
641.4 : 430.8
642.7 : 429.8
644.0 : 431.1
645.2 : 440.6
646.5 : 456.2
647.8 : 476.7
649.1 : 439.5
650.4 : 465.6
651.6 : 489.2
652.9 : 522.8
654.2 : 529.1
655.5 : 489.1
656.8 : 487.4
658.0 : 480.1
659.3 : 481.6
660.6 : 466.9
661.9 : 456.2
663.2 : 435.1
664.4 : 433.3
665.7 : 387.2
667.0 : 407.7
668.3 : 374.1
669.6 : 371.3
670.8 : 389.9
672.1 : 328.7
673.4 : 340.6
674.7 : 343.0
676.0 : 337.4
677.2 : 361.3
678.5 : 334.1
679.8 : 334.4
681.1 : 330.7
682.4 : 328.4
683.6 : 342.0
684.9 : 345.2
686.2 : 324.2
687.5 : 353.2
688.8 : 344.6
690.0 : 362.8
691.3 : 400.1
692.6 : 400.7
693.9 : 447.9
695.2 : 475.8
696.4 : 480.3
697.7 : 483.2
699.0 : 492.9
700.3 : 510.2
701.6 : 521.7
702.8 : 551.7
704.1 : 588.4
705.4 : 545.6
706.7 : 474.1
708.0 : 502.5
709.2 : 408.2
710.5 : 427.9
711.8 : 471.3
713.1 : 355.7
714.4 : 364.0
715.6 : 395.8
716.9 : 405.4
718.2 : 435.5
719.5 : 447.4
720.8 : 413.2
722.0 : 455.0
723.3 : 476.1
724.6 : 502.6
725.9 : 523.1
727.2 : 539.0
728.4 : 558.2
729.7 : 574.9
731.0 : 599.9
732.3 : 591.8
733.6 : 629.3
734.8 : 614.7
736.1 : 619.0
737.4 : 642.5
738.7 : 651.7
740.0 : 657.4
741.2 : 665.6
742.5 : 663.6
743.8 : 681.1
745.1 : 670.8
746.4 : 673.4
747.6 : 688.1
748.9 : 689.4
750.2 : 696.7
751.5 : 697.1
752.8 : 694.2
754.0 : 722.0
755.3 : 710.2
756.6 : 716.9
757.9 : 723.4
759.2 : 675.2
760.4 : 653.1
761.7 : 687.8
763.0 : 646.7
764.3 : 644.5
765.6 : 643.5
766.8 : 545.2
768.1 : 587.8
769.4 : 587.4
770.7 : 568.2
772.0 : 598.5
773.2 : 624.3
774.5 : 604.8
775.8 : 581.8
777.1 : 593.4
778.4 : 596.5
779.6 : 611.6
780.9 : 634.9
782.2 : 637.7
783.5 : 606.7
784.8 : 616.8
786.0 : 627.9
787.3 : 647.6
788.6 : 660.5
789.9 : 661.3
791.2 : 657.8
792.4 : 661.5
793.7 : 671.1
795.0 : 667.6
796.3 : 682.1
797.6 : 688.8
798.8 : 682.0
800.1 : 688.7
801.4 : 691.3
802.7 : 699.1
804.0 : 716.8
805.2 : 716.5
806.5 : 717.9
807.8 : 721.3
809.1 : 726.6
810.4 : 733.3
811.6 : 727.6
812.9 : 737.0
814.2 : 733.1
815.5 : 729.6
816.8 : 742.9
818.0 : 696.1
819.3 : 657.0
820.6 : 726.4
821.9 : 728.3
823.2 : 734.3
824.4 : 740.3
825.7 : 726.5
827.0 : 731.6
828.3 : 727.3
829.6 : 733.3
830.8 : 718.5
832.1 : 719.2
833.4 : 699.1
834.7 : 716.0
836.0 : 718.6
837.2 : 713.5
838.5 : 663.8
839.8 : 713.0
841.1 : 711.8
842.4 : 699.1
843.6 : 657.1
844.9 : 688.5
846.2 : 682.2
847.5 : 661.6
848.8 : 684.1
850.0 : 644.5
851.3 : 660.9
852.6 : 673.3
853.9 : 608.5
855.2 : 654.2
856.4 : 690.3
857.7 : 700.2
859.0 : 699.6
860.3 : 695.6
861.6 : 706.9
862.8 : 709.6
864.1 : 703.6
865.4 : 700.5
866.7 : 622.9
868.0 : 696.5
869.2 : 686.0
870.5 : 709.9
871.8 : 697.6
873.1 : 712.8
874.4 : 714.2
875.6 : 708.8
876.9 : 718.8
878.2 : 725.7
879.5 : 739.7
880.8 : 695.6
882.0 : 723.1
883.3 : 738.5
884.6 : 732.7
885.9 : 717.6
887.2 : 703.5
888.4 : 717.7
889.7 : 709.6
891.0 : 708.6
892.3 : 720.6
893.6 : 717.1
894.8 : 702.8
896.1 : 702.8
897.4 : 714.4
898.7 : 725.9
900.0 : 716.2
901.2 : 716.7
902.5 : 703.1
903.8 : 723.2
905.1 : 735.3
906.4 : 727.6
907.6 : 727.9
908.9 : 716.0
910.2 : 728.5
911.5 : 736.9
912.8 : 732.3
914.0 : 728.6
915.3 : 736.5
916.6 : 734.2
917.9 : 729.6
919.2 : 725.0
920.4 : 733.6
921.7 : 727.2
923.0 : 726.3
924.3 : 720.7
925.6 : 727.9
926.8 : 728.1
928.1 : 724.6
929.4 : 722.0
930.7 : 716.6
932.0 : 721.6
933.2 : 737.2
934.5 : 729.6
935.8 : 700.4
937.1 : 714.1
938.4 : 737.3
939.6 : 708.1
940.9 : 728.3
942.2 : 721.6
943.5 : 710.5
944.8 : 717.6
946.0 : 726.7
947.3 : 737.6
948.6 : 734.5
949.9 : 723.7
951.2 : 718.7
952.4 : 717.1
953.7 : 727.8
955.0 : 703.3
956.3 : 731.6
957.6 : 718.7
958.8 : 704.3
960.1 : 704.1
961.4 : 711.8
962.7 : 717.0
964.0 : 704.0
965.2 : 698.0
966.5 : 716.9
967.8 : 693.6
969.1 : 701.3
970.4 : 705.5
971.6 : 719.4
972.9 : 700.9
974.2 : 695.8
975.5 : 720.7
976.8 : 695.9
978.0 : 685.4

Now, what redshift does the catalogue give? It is 0.00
